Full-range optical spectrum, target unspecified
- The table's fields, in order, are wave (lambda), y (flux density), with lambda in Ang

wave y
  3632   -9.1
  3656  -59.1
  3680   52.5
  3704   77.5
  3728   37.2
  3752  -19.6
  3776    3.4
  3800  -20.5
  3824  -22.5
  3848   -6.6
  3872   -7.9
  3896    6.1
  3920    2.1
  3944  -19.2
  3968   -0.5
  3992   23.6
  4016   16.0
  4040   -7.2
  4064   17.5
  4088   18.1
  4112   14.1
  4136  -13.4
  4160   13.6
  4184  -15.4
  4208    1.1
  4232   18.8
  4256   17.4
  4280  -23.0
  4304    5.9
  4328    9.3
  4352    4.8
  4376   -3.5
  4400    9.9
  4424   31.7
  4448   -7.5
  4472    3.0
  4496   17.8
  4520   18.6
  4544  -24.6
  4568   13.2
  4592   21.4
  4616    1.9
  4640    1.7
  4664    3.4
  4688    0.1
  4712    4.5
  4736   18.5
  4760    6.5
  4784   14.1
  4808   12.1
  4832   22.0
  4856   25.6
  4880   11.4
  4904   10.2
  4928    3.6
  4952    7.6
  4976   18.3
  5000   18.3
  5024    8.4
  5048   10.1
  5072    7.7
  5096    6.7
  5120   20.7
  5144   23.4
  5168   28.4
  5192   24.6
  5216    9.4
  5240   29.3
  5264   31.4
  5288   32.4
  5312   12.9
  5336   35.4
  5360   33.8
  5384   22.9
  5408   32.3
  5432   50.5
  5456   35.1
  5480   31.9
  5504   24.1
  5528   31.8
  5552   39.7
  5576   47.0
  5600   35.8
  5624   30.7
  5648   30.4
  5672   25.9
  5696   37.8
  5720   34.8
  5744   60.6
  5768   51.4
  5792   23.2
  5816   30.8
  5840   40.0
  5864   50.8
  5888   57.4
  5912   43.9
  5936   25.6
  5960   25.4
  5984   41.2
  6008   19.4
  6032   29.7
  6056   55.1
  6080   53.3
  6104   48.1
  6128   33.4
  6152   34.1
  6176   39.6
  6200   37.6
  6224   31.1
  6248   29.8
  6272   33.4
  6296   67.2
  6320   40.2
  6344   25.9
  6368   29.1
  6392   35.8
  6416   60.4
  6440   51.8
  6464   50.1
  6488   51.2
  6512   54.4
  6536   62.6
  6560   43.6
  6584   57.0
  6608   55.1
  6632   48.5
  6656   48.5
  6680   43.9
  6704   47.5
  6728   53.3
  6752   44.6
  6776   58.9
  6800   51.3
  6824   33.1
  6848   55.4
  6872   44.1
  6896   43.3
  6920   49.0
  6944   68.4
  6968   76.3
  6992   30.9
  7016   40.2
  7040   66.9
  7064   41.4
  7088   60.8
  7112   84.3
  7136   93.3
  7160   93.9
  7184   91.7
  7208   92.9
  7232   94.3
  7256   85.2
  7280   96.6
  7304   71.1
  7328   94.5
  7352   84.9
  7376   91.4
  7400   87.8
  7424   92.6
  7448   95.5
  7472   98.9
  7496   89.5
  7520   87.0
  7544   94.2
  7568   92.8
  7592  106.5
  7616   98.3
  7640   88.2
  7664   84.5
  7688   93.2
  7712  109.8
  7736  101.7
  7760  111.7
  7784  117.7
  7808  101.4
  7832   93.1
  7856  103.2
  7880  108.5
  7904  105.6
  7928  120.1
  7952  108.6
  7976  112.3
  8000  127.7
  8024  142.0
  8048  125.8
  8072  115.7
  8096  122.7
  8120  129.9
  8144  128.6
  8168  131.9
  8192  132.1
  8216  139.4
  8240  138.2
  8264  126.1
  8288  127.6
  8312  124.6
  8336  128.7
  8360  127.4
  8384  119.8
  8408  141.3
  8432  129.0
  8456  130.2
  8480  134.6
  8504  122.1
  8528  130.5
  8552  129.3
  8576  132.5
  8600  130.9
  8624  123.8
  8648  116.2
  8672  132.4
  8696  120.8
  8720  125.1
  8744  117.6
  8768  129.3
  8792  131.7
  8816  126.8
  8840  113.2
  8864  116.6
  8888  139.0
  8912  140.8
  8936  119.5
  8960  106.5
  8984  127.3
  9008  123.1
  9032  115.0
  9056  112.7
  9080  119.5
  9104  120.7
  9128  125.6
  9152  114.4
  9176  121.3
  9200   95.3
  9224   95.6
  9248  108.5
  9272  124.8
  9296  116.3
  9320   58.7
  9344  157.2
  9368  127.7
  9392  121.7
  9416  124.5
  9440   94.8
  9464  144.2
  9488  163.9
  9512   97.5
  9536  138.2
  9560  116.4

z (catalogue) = 0.78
